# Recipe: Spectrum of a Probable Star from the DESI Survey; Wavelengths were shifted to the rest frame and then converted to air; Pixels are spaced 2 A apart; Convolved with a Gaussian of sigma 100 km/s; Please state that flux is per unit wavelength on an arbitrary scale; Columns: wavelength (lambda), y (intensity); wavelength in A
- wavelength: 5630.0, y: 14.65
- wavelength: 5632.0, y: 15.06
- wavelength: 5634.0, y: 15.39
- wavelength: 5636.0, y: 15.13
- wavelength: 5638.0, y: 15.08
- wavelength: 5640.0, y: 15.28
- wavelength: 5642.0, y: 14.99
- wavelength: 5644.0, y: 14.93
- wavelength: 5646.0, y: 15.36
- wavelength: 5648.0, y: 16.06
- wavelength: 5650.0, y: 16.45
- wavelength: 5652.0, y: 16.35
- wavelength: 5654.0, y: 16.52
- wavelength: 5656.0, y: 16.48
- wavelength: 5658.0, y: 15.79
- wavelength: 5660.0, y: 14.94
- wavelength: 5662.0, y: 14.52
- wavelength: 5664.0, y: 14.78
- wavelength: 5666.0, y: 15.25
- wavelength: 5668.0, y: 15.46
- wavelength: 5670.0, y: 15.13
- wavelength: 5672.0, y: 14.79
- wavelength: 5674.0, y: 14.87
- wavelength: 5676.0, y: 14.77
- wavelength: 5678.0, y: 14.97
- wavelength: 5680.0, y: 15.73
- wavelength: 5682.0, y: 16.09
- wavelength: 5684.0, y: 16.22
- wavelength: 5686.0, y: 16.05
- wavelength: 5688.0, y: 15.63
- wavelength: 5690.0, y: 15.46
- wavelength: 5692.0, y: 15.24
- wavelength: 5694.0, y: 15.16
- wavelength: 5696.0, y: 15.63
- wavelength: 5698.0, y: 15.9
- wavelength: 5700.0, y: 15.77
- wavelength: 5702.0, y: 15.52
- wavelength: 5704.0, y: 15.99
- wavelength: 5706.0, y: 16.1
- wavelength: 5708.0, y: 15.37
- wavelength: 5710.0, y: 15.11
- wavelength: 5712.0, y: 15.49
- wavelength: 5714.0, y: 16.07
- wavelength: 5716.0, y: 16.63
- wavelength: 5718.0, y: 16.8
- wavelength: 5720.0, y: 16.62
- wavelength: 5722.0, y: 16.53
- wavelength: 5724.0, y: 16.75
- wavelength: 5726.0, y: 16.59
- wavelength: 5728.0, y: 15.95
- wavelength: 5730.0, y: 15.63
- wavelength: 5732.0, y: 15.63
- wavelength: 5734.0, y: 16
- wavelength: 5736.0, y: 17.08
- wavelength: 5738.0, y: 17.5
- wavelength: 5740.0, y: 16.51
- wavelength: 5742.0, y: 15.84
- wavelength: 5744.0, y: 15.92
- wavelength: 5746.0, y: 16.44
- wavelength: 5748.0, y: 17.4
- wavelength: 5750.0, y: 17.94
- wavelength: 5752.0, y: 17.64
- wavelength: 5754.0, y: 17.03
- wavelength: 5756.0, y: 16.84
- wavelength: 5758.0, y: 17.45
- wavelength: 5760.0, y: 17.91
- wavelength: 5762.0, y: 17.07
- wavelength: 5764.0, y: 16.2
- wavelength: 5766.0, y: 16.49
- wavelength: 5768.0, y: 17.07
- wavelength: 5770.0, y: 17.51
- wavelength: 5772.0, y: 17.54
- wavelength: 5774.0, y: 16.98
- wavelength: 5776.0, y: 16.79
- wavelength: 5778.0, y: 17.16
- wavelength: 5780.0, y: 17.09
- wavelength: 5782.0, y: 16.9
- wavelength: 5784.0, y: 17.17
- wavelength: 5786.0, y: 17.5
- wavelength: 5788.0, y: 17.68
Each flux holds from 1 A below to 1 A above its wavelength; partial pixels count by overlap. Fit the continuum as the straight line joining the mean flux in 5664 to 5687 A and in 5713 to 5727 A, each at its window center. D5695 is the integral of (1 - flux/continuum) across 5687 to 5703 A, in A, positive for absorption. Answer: 0.4 A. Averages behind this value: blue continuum 15.4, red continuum 16.6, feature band 15.5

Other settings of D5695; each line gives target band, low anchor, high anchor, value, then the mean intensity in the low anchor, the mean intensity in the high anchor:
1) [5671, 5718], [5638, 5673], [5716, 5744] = 1.01 A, 15.5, 16.4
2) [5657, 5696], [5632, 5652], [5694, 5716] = 0.68 A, 15.4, 15.7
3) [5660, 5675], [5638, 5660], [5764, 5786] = 0.91 A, 15.7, 17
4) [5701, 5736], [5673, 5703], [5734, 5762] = 0.44 A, 15.5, 17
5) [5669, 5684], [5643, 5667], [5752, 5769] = 0.61 A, 15.6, 17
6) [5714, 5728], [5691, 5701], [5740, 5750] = -0.44 A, 15.5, 16.6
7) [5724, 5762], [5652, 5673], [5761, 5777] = -0.38 A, 15.4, 17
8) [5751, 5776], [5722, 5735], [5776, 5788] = -0.47 A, 16.1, 17.2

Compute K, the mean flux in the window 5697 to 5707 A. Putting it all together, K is 15.9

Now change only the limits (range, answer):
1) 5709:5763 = 16.6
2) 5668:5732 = 15.8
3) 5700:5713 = 15.6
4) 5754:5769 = 17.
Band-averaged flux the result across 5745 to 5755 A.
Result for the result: 17.3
